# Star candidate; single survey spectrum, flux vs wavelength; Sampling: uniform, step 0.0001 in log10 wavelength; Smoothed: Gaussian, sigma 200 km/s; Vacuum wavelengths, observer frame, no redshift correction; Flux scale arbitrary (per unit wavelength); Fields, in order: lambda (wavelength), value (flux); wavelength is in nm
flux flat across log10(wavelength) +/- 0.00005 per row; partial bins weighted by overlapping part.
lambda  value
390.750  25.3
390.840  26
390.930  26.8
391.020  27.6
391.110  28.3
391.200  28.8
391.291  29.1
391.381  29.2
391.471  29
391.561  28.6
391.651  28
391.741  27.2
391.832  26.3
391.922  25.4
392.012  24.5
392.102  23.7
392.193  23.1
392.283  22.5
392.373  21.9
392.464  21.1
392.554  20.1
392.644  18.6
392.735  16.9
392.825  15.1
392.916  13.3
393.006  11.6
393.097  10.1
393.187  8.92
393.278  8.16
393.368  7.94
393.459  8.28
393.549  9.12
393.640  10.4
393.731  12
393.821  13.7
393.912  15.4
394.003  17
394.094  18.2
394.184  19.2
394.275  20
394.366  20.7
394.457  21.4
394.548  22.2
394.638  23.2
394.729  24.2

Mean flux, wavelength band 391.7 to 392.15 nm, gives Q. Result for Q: 25.4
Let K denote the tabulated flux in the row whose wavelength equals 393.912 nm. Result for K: 15.4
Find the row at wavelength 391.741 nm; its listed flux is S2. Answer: 27.2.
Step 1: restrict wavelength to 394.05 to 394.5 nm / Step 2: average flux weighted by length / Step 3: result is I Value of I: 19.9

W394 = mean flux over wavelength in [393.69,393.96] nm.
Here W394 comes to 13.8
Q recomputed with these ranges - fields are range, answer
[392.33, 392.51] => 21.5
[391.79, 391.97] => 25.9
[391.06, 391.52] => 28.8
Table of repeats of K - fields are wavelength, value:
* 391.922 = 25.4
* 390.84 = 26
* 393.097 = 10.1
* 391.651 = 28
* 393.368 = 7.94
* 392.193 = 23.1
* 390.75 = 25.3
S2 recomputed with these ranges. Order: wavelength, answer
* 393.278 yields 8.16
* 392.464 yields 21.1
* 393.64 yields 10.4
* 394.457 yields 21.4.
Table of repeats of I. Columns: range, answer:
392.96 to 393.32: 9.72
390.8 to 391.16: 27.2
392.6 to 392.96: 15.9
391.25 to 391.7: 28.8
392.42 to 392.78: 19.2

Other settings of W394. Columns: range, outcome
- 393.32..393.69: 8.97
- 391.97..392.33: 23.4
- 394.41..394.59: 21.7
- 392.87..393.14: 11.7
